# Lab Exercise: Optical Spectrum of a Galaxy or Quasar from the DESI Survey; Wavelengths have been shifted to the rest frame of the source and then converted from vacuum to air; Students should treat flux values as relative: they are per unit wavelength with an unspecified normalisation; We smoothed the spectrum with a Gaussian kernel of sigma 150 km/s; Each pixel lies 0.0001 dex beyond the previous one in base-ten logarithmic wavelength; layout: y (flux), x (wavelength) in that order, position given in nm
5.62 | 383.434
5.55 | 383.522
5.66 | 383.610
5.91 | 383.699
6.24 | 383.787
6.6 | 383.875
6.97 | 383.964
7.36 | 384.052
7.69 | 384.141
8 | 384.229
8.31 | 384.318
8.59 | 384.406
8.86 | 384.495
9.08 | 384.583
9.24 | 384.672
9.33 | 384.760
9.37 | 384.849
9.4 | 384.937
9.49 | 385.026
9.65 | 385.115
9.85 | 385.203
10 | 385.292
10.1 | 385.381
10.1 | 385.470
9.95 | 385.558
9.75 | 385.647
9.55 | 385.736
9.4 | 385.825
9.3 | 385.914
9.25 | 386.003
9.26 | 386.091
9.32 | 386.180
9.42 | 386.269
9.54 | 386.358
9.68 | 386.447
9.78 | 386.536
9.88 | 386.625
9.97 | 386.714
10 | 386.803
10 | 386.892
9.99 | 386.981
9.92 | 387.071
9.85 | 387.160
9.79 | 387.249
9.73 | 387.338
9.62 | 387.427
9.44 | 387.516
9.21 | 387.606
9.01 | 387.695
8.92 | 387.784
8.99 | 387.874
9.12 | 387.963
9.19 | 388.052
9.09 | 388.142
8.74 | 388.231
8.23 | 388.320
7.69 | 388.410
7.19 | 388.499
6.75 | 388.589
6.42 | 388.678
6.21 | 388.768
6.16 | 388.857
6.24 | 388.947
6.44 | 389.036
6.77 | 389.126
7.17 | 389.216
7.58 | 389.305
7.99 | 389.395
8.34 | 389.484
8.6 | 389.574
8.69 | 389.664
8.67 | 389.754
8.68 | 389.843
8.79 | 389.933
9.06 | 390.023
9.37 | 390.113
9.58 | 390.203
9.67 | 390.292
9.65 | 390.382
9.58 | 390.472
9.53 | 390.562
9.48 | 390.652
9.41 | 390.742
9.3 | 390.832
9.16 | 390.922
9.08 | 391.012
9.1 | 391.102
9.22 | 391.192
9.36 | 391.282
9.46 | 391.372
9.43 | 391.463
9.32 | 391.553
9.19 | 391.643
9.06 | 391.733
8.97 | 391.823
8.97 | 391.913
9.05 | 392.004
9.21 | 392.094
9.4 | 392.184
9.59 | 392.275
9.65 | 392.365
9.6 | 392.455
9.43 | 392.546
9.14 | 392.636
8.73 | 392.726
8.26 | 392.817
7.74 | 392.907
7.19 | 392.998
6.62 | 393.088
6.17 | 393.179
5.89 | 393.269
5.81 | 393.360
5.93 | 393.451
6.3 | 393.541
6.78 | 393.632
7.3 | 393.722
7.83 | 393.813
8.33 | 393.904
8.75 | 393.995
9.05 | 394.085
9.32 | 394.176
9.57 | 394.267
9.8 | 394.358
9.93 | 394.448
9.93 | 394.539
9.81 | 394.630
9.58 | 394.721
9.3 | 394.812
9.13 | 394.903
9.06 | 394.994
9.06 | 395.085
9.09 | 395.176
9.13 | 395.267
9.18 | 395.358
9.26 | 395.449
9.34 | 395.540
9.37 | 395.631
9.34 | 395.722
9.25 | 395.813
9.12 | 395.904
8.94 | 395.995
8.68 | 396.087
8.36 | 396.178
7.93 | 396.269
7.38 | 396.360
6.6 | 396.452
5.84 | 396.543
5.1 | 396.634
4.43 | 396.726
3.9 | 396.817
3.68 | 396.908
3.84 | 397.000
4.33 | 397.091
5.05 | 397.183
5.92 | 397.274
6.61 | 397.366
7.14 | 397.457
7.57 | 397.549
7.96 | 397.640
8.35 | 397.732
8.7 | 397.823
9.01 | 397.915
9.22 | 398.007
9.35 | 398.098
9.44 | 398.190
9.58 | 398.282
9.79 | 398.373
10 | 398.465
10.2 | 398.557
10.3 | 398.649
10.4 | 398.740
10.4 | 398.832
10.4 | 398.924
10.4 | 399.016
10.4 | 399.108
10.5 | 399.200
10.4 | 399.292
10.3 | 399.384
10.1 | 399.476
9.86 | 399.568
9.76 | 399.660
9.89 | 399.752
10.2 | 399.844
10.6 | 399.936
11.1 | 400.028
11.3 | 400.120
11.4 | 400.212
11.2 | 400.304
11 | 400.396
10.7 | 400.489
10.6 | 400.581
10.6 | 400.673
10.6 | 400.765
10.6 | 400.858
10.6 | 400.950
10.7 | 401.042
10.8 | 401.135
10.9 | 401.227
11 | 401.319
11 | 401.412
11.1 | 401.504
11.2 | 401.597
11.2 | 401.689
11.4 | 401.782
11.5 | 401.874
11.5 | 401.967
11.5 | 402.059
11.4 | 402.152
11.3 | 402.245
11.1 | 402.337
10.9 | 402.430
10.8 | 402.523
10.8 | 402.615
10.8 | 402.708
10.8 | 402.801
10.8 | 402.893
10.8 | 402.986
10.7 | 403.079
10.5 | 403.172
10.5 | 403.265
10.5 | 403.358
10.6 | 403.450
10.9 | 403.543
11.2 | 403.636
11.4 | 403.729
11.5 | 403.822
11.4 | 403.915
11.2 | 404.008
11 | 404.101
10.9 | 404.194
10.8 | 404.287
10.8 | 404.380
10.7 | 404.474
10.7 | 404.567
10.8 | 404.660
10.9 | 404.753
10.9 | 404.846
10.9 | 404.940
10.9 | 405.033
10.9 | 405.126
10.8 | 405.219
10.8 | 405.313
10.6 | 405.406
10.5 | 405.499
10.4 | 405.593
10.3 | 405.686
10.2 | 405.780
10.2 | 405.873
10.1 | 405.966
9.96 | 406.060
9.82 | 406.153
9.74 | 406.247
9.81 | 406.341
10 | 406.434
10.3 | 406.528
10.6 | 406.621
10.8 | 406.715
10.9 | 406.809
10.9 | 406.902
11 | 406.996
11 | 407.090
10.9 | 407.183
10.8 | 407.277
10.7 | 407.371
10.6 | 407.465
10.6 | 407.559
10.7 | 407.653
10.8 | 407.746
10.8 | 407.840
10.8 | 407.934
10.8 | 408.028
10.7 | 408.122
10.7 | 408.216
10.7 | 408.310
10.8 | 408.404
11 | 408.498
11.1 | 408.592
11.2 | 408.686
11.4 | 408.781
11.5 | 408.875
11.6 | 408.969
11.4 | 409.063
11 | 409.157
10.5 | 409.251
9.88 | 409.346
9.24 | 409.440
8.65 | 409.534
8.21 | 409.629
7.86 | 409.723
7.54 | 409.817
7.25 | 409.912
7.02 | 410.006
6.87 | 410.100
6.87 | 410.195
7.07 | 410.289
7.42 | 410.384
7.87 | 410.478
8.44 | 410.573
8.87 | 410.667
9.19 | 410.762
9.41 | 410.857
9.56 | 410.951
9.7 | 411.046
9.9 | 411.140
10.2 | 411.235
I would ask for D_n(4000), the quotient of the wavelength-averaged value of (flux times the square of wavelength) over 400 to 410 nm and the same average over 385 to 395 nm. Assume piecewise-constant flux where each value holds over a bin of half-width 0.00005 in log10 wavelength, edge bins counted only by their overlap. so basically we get 1.30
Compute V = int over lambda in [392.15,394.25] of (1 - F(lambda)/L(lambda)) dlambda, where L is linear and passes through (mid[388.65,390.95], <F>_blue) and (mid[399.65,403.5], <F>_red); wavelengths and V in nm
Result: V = 0.25 nm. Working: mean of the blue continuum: 8.34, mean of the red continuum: 10.9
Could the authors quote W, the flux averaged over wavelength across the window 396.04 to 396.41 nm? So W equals 8.06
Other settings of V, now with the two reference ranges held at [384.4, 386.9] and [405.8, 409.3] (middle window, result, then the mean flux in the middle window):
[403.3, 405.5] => -0.08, 10.9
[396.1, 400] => 0.72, 8.34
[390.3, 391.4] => 0.05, 9.37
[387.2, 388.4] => 0.07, 9.12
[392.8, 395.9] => 0.49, 8.44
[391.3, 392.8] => 0.10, 9.24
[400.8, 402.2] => -0.09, 11.1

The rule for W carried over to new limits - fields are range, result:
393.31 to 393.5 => 5.87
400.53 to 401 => 10.6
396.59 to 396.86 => 4.47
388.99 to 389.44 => 7.2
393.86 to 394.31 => 9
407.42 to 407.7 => 10.7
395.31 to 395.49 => 9.22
